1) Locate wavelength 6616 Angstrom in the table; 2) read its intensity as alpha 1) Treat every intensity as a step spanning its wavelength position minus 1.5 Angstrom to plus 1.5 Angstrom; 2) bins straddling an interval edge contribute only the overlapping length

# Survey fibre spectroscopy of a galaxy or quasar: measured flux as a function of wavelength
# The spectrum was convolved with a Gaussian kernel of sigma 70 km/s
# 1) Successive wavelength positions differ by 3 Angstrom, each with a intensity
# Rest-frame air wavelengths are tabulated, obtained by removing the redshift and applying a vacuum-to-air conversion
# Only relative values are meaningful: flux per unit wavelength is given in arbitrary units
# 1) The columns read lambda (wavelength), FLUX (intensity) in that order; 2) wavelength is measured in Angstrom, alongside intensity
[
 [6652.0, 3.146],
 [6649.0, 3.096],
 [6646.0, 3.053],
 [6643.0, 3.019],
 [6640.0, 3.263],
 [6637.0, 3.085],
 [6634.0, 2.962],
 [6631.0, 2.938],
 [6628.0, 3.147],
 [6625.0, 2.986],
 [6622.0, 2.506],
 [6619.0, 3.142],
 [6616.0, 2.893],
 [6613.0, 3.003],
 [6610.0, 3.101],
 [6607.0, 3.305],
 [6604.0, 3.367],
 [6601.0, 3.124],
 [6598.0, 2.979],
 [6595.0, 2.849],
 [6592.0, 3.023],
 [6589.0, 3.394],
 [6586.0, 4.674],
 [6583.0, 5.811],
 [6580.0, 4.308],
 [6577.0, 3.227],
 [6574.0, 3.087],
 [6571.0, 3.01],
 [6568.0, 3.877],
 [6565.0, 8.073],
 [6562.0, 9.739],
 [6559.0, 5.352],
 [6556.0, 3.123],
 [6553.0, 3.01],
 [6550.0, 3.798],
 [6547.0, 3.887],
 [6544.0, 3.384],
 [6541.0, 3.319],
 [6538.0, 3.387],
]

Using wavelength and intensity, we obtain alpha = 2.893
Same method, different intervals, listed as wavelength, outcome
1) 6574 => 3.087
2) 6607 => 3.305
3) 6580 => 4.308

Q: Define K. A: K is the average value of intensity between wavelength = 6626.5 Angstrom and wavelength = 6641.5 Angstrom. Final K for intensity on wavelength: 3.08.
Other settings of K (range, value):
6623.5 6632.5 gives 3.02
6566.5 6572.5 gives 3.44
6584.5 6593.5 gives 3.7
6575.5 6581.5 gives 3.77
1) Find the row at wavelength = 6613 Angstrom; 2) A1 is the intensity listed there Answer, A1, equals 3.003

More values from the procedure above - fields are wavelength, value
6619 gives 3.142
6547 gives 3.887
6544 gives 3.384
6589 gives 3.394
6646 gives 3.053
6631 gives 2.938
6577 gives 3.227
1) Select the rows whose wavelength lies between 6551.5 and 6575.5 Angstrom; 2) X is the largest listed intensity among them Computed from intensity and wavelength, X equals 9.739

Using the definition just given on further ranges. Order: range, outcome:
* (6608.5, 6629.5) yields 3.147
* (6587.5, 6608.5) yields 3.394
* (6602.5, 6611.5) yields 3.367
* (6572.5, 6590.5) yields 5.811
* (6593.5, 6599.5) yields 2.979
